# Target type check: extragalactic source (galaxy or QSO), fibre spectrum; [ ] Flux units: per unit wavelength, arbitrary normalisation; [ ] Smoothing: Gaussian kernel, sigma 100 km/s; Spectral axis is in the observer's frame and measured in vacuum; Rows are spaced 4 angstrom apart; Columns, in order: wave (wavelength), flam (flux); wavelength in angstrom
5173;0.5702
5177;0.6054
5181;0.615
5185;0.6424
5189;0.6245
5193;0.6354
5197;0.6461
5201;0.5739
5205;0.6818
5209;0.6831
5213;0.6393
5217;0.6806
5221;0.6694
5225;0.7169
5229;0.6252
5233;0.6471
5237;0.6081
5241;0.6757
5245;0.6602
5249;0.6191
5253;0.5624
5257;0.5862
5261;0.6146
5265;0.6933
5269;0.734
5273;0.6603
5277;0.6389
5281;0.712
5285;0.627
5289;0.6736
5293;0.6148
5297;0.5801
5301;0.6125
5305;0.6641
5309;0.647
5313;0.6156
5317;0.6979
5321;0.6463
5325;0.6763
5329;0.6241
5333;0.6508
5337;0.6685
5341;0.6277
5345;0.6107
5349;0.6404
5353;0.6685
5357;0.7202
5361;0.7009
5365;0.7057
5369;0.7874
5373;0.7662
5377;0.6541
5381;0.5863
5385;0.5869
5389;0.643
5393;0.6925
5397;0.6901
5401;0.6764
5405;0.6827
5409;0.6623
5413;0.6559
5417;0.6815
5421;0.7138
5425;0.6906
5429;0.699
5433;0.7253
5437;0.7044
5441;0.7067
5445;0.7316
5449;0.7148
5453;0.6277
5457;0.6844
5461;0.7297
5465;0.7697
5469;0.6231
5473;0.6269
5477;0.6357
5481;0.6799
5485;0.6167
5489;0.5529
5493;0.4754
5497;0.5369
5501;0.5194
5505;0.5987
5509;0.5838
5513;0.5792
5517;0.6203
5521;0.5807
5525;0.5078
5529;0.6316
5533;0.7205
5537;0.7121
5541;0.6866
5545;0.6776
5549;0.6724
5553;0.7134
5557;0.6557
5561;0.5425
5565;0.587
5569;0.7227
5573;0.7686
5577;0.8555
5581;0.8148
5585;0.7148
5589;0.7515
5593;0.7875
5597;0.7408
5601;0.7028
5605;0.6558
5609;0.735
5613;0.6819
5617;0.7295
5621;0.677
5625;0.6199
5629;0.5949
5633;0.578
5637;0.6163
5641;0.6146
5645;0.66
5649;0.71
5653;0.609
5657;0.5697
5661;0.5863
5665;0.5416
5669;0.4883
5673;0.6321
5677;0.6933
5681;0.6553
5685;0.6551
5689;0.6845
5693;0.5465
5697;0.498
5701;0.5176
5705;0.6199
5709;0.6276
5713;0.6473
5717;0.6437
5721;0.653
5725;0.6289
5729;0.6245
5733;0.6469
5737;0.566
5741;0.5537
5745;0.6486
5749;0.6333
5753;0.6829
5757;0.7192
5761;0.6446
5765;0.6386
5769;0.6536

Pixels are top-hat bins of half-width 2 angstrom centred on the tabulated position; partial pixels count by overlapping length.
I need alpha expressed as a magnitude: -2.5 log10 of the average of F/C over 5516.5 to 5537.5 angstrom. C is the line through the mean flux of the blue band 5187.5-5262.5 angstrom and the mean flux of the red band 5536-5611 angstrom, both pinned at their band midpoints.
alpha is 0.13 mag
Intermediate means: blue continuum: 0.64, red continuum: 0.71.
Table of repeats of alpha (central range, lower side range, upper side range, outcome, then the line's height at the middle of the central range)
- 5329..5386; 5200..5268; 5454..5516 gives -0.07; 0.63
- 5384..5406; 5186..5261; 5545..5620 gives 0.02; 0.674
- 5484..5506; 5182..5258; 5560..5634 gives 0.25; 0.685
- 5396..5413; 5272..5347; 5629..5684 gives -0.06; 0.636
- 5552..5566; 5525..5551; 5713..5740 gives 0.07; 0.665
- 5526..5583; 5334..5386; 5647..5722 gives -0.10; 0.634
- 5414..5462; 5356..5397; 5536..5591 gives -0.01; 0.691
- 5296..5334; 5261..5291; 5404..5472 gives 0.06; 0.678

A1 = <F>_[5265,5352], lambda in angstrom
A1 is 0.65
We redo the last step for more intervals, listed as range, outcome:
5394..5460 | 0.691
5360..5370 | 0.729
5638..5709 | 0.606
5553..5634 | 0.698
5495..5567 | 0.618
